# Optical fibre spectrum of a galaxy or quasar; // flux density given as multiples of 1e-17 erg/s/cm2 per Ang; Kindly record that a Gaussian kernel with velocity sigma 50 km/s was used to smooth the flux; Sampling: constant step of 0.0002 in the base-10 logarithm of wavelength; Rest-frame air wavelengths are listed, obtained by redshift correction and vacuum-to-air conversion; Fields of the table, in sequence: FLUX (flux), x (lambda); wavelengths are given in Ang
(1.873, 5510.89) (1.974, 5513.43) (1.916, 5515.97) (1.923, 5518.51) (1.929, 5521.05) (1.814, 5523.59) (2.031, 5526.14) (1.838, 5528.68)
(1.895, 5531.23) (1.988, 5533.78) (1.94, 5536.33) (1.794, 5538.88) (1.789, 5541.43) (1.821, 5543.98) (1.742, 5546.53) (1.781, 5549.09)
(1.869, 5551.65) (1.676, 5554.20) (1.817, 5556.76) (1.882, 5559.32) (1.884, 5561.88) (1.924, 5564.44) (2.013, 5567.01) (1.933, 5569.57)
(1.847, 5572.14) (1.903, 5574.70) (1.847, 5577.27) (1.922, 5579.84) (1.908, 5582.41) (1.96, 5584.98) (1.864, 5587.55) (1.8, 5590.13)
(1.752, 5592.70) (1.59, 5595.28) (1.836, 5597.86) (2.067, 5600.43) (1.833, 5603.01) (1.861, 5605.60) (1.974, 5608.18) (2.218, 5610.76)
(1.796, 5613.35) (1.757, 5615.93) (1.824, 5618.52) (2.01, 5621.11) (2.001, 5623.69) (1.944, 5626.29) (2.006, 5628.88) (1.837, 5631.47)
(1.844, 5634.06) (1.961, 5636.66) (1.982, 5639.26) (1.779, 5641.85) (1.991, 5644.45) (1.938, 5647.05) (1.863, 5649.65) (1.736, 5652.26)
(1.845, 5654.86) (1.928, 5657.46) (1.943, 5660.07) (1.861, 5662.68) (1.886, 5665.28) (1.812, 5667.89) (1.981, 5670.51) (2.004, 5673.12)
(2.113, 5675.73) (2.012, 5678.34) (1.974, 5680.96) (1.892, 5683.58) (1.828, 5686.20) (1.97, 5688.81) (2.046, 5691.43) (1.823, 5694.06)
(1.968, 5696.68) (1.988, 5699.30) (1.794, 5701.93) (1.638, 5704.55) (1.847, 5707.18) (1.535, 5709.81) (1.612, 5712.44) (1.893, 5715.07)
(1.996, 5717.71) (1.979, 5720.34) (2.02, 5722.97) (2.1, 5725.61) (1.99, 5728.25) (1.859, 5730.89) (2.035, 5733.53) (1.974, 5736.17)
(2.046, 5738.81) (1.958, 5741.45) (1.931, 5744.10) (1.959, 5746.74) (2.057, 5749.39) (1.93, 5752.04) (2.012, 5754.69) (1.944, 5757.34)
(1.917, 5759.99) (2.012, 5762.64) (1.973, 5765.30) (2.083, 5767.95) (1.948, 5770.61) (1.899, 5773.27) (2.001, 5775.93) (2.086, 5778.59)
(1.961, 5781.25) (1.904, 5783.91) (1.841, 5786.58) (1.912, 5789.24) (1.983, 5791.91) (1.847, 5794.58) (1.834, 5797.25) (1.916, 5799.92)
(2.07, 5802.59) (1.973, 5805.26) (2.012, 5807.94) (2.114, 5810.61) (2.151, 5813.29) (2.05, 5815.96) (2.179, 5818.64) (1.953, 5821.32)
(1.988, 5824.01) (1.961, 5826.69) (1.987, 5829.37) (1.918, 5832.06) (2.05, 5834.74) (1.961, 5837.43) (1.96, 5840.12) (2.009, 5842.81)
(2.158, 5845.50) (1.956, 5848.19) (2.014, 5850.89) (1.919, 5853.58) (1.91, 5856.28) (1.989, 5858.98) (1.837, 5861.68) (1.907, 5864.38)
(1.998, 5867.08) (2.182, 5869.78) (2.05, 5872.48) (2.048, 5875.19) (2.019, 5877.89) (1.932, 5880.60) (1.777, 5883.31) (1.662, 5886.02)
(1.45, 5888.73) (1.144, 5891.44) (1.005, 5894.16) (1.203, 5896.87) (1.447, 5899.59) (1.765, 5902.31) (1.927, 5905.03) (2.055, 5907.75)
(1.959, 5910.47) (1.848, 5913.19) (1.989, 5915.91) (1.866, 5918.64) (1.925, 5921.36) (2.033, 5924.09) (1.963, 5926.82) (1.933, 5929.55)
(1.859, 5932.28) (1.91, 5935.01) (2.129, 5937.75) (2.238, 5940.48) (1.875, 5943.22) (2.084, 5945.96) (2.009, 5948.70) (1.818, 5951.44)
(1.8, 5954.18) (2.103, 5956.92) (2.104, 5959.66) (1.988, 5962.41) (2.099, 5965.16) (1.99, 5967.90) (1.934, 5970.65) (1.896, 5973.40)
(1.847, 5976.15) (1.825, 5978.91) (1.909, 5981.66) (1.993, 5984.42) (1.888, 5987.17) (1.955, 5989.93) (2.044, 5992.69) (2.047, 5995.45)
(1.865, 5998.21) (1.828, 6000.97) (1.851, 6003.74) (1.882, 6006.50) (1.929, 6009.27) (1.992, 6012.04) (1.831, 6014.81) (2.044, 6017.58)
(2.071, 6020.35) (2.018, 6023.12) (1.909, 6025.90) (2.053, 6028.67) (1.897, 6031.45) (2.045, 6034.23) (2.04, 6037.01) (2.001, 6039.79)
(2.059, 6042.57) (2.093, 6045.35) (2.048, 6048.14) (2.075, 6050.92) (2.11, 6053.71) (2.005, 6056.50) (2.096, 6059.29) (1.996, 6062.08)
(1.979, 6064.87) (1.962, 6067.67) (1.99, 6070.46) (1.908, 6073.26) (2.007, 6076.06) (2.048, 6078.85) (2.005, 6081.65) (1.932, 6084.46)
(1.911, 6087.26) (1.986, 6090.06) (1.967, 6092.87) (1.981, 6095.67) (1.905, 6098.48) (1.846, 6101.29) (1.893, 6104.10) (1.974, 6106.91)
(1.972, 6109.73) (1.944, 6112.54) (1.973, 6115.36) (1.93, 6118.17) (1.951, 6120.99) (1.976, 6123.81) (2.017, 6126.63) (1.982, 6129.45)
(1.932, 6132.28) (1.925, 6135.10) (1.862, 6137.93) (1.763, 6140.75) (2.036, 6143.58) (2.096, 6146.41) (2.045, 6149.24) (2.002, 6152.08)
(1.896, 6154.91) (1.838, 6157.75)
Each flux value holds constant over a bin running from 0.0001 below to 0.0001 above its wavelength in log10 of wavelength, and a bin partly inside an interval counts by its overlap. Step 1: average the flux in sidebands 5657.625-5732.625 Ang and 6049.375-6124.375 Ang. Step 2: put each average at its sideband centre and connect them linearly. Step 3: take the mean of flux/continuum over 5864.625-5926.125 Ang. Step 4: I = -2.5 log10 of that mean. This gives 0.09 mag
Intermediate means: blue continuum 1.91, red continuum 1.97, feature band 1.79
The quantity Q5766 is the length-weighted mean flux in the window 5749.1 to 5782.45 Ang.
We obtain 1.98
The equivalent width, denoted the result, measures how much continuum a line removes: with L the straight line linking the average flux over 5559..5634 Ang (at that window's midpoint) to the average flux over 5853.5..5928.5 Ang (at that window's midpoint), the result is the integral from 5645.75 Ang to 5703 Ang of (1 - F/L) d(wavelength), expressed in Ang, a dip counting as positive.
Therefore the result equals -1.4 Ang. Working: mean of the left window 1.9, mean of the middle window 1.92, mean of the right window 1.81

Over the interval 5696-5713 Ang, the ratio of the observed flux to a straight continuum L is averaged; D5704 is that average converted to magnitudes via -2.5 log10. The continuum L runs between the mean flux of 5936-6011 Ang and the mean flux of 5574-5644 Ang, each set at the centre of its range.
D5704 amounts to 0.08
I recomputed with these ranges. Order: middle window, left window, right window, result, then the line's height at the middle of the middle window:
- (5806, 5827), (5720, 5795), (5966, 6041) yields -0.047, 1.97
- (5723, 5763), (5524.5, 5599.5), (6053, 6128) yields -0.048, 1.9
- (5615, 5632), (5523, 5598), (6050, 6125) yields -0.027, 1.87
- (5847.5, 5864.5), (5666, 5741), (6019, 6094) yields 0.014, 1.96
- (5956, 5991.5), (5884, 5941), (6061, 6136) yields -0.075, 1.83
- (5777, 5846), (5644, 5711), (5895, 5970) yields -0.047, 1.91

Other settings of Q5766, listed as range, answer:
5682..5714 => 1.83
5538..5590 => 1.86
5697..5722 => 1.82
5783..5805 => 1.92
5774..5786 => 1.97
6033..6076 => 2.03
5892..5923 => 1.71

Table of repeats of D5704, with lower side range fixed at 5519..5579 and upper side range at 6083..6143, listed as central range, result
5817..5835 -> -0.06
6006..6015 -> 0.00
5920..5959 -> -0.04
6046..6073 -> -0.05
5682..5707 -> 0.00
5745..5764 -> -0.05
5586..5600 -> 0.05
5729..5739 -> -0.05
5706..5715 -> 0.12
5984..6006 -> 0.00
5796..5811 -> -0.05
